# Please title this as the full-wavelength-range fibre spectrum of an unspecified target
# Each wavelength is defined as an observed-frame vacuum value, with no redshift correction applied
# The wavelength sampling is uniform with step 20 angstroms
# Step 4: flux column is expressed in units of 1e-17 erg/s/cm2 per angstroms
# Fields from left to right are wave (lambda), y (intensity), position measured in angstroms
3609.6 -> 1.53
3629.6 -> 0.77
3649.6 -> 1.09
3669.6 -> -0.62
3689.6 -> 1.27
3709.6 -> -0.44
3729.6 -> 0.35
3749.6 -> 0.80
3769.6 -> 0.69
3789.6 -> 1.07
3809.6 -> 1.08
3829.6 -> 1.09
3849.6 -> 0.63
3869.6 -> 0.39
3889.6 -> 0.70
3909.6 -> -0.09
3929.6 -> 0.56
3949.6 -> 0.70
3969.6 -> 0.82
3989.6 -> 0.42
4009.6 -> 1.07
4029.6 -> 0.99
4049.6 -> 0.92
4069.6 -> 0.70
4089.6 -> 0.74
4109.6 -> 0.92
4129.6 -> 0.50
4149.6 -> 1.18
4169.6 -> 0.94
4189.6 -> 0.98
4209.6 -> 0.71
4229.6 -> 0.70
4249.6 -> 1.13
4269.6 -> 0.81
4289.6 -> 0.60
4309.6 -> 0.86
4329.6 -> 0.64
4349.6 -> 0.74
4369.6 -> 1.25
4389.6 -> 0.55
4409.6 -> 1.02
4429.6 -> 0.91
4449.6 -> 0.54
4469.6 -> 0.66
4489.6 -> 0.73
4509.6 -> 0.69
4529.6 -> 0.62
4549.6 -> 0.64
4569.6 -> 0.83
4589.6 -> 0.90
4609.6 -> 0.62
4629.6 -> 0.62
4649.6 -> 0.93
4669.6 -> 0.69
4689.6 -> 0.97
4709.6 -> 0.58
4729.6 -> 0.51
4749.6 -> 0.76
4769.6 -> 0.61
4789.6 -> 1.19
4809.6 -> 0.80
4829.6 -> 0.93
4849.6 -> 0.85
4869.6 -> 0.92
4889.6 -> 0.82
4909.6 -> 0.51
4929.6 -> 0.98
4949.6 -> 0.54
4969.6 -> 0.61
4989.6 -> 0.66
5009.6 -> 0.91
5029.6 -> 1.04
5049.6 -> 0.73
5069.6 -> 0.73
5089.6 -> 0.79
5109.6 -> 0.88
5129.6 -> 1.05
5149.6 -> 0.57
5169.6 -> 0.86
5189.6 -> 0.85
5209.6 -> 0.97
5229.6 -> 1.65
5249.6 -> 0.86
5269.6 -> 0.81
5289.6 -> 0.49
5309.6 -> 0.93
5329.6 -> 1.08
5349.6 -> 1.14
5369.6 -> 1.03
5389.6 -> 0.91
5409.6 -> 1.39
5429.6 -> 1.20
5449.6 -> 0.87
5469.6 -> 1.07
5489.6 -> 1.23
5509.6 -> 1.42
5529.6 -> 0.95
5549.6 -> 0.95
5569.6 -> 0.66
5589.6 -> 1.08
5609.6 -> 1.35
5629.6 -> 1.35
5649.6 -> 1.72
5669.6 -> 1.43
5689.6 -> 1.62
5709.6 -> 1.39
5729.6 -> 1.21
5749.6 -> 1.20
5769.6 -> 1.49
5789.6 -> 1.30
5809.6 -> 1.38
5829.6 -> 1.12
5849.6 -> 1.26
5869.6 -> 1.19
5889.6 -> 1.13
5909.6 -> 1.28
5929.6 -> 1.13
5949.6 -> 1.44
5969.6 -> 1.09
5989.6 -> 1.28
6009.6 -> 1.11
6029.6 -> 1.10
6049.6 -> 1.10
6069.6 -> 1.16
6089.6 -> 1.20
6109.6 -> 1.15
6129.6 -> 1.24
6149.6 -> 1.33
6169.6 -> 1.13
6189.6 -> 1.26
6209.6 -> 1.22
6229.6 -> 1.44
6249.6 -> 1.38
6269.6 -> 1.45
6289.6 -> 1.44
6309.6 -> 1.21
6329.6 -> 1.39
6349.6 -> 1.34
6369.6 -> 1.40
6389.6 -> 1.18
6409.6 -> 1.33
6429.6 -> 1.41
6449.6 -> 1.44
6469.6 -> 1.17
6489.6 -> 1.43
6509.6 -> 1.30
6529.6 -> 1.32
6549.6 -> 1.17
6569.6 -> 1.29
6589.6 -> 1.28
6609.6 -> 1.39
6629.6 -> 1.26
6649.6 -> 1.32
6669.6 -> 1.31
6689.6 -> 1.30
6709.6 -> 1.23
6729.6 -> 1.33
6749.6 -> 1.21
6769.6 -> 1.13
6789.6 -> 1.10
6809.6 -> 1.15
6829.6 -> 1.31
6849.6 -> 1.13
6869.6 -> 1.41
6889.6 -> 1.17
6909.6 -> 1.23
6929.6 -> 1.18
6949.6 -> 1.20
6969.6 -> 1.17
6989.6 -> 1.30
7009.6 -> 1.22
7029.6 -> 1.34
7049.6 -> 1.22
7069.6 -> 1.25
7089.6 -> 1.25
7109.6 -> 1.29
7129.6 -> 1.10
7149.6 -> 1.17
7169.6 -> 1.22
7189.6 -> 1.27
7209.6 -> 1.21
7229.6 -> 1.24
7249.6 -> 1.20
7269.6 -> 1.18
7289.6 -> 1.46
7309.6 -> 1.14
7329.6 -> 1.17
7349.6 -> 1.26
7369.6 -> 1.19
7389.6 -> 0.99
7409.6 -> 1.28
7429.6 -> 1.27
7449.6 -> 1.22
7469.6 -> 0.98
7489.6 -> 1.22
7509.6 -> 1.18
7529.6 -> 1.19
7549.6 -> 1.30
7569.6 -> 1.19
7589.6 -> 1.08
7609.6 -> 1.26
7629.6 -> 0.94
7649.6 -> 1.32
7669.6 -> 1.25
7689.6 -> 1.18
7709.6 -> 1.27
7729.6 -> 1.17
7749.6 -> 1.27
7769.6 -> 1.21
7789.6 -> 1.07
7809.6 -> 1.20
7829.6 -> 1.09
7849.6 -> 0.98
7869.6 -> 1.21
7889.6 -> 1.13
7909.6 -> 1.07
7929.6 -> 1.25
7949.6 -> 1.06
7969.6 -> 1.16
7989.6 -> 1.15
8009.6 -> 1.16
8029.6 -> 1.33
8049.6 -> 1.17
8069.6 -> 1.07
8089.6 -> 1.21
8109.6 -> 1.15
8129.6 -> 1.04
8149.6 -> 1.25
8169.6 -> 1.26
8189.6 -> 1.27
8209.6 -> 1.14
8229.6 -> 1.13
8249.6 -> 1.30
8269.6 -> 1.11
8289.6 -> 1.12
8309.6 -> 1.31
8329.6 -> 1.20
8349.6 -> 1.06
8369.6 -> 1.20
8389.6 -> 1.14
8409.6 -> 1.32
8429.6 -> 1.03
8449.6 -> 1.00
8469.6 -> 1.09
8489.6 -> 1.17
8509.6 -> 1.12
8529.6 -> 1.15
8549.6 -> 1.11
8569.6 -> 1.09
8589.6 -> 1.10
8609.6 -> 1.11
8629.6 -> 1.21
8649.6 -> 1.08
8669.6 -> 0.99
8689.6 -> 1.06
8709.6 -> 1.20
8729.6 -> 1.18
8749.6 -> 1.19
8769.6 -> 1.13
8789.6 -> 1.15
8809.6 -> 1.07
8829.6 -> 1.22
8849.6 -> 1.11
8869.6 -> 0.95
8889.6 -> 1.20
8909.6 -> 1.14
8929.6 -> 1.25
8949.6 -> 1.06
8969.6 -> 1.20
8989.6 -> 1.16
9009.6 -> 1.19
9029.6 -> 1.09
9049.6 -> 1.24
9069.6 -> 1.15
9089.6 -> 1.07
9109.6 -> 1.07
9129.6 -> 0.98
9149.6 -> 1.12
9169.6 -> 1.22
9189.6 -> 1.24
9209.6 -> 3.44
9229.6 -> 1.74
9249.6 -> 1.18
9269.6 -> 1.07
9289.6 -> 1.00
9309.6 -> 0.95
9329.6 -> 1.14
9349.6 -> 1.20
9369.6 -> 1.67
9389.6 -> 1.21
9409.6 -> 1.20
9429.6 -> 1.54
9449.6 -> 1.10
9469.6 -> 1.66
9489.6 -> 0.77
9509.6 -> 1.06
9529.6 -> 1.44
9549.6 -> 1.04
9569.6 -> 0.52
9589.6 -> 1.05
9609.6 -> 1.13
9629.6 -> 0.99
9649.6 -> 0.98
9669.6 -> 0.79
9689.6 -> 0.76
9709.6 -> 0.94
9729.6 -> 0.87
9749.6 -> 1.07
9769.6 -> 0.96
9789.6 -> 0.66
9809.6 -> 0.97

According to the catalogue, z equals 0.40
